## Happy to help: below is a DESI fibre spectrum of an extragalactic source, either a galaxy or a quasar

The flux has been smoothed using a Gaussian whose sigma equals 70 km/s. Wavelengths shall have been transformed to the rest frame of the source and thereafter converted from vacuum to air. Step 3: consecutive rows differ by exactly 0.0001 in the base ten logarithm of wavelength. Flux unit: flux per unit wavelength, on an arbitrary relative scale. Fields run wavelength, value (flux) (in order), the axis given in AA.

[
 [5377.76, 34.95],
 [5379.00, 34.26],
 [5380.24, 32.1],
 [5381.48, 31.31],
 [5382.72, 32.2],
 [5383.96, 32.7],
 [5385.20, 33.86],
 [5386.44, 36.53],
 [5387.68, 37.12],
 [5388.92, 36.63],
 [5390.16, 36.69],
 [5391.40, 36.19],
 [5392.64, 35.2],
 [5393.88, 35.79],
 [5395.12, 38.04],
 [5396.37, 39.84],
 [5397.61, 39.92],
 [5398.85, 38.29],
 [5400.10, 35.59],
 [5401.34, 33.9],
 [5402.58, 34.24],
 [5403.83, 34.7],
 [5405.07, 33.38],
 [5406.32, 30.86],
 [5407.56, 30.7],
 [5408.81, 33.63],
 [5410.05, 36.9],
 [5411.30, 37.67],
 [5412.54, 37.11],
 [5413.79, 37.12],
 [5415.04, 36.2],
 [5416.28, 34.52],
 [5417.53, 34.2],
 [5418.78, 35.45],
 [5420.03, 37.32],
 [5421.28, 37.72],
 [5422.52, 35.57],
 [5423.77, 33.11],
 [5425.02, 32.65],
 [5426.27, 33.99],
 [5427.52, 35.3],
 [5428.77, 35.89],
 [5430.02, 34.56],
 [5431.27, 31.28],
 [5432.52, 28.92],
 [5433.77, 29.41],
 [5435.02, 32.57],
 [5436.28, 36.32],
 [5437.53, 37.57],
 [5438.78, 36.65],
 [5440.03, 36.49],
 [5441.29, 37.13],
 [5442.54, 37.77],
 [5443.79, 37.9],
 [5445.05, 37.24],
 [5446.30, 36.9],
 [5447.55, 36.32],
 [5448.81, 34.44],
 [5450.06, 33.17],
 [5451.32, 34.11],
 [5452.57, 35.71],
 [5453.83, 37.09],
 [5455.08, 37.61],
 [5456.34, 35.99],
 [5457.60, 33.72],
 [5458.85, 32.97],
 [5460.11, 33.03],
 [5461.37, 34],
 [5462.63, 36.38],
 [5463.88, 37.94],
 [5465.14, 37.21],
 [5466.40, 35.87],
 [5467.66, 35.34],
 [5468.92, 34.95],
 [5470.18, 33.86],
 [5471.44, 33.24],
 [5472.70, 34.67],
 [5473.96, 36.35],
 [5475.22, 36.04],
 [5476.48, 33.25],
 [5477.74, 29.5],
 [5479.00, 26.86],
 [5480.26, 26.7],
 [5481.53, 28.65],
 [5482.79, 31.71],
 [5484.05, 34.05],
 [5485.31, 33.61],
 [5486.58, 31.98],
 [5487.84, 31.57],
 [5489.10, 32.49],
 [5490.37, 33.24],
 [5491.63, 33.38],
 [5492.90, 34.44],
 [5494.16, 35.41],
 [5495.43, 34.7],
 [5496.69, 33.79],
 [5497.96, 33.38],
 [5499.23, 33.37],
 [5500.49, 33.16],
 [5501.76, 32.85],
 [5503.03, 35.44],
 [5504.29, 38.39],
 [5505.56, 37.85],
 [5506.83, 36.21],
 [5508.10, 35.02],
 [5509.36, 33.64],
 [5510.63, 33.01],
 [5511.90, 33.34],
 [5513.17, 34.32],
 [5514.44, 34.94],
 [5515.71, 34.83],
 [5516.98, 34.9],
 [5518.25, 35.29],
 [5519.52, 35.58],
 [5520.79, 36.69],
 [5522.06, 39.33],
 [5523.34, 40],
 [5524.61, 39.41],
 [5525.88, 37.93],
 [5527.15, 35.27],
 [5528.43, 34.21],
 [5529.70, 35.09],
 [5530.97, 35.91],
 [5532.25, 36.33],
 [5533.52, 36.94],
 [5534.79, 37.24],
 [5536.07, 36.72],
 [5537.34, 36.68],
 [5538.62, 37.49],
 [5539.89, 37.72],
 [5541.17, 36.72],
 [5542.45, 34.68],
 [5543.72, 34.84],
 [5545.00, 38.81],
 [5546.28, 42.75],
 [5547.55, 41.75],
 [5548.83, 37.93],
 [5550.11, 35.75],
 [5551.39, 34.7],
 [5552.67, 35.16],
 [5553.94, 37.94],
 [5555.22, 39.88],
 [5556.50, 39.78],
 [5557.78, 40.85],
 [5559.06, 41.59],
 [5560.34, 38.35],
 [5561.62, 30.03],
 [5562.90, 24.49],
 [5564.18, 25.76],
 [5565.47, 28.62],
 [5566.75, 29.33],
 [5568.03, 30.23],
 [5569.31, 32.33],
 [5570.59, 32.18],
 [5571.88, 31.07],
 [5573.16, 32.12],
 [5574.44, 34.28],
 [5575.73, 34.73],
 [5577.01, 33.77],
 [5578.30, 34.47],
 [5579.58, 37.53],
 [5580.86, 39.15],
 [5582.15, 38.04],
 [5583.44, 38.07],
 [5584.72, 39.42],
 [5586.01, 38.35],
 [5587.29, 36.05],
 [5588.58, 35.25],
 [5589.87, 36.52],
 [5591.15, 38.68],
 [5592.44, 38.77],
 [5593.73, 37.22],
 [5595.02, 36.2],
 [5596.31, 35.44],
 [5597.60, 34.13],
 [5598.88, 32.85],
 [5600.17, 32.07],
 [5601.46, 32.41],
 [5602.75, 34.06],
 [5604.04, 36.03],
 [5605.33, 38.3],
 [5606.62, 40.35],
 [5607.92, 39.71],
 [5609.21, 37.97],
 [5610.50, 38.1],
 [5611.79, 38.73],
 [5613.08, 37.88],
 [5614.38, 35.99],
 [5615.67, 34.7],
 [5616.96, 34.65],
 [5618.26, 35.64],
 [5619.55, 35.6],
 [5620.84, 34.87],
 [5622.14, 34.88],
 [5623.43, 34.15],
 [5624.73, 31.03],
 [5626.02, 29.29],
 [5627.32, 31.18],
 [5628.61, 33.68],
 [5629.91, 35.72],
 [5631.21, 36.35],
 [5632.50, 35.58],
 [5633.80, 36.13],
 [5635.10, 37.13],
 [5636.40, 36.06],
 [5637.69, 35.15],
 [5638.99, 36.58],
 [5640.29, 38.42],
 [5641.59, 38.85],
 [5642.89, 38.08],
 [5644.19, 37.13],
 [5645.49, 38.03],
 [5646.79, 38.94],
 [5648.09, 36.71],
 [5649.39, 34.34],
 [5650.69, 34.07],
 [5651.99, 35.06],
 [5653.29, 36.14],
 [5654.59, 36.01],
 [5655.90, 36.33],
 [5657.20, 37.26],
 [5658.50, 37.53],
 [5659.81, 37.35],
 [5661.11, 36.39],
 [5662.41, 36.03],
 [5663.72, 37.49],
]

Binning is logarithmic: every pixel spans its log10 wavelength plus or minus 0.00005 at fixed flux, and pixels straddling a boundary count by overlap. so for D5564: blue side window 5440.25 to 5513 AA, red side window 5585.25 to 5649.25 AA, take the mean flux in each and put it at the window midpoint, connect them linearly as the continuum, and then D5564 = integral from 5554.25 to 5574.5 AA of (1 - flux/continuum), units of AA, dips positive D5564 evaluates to 1.2 AA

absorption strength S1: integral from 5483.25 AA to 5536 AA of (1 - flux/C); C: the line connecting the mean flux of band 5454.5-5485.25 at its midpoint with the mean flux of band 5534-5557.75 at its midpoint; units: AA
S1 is 1.0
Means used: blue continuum 33.7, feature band 35.1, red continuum 37.7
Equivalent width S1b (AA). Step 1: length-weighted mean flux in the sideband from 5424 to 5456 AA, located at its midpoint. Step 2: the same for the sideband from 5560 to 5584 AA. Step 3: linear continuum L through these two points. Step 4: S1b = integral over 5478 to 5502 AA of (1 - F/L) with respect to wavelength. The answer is 1.3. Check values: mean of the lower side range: 35.1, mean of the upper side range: 32.8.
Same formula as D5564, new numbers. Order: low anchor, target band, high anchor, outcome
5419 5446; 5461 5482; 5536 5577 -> 0.88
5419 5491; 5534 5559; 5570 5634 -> -1.95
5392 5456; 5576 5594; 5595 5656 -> -0.76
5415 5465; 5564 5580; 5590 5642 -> 1.56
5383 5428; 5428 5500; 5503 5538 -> 3.26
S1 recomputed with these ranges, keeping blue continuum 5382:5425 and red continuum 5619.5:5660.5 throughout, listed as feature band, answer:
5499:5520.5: 0.4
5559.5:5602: 1.7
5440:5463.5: -0.1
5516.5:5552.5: -1.4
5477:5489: 1.7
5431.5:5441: 0.4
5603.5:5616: -0.8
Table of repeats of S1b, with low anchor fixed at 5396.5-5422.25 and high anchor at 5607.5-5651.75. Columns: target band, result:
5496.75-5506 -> 0.2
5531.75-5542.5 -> -0.3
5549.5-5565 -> 0.2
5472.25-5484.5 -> 1.4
